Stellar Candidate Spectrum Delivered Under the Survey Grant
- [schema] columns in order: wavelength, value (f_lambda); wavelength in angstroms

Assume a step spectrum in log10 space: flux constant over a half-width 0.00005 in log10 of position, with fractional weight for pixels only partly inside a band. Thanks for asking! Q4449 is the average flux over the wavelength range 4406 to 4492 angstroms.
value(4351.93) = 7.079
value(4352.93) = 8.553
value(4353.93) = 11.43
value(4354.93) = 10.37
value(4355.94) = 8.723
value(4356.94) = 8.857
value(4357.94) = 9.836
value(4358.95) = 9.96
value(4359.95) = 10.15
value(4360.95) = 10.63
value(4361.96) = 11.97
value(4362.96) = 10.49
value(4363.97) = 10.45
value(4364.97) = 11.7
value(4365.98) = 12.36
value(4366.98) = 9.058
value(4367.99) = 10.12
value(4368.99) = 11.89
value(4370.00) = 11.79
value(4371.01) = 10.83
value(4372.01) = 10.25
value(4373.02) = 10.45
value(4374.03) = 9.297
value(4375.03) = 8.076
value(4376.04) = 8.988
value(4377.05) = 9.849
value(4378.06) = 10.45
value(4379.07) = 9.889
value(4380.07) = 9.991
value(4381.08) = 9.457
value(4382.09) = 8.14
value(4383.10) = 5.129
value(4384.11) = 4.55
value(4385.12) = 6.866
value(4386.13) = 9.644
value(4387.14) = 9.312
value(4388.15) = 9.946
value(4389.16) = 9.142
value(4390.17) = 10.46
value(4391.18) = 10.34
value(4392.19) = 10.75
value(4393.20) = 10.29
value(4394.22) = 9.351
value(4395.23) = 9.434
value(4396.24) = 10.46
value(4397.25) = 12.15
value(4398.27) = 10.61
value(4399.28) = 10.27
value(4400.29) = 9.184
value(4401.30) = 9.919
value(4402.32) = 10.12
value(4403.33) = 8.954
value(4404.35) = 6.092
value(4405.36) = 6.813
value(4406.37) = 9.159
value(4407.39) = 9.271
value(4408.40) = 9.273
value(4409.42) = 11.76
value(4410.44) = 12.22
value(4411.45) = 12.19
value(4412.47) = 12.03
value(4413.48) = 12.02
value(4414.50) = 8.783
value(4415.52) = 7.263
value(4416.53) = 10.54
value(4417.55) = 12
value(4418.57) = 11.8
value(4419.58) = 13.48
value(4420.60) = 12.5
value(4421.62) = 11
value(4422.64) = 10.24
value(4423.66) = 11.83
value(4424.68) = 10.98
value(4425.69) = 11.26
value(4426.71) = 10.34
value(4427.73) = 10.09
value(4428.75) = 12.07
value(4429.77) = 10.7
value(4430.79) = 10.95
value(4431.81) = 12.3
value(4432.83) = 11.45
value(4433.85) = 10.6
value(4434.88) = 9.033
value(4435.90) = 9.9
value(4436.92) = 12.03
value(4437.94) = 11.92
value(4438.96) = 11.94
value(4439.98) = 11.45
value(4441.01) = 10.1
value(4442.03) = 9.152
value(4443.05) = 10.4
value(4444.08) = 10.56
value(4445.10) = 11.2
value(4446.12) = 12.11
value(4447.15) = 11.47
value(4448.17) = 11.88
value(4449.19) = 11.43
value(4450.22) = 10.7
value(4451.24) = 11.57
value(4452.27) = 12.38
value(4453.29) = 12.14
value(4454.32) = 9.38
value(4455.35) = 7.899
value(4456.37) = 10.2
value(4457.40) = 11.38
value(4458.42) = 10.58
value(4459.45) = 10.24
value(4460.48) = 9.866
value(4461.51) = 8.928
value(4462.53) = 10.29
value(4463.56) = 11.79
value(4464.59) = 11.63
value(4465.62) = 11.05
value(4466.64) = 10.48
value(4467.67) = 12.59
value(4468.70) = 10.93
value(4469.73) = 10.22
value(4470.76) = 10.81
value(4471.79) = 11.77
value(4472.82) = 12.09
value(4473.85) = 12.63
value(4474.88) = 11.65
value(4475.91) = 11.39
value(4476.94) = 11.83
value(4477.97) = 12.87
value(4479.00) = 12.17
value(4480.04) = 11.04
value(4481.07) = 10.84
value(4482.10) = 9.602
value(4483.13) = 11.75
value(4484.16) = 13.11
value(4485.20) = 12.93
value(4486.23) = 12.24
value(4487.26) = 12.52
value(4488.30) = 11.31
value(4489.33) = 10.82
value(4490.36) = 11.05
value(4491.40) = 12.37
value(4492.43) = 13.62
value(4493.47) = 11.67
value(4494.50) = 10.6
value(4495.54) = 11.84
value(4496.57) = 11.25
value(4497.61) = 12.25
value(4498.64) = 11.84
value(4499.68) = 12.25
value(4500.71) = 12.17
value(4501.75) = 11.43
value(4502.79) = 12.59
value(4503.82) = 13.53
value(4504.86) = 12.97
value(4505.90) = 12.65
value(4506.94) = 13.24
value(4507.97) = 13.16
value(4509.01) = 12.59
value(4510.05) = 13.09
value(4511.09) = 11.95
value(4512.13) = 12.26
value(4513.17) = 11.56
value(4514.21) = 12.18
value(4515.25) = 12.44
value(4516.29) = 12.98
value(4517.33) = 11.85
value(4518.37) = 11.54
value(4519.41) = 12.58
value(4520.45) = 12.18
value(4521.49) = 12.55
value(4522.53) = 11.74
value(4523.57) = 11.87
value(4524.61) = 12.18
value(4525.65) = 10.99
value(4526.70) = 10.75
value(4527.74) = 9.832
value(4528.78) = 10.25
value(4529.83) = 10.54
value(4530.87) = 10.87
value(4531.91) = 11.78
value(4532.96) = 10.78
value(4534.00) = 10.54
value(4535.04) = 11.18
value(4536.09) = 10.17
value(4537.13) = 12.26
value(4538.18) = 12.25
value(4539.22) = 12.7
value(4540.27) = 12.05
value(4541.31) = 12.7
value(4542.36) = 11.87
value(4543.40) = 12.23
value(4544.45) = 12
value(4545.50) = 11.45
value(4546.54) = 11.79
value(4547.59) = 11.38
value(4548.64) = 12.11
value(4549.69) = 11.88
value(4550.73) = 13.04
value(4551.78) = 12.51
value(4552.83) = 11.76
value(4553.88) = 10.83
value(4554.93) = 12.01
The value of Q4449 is 11.1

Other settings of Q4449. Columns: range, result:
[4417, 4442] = 11.2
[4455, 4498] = 11.3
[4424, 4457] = 10.9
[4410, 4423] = 11.2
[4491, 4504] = 12.1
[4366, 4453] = 10.3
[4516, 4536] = 11.4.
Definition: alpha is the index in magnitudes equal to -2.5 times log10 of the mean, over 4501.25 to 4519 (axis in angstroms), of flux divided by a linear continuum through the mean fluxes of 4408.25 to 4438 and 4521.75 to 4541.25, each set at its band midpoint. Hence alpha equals -0.11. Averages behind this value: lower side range 11.1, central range 12.5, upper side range 11.3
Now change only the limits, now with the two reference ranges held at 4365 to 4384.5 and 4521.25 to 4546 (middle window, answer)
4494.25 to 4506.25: -0.10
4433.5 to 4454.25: -0.07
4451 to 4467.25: 0.00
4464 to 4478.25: -0.08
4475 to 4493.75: -0.09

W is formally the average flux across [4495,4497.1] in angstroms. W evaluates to 11.5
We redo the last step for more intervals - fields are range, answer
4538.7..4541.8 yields 12.5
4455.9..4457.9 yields 10.8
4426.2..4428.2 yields 10.2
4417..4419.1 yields 11.9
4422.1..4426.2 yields 11.1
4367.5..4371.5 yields 11.2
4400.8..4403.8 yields 9.66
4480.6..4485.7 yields 11.6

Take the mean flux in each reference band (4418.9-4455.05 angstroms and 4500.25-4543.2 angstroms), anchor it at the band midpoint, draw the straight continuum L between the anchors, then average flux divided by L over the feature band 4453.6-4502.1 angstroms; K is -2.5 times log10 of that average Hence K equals 0.02 mag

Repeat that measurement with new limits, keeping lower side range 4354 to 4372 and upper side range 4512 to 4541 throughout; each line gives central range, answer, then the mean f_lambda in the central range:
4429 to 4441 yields -0.01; 11.1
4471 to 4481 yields -0.05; 11.9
